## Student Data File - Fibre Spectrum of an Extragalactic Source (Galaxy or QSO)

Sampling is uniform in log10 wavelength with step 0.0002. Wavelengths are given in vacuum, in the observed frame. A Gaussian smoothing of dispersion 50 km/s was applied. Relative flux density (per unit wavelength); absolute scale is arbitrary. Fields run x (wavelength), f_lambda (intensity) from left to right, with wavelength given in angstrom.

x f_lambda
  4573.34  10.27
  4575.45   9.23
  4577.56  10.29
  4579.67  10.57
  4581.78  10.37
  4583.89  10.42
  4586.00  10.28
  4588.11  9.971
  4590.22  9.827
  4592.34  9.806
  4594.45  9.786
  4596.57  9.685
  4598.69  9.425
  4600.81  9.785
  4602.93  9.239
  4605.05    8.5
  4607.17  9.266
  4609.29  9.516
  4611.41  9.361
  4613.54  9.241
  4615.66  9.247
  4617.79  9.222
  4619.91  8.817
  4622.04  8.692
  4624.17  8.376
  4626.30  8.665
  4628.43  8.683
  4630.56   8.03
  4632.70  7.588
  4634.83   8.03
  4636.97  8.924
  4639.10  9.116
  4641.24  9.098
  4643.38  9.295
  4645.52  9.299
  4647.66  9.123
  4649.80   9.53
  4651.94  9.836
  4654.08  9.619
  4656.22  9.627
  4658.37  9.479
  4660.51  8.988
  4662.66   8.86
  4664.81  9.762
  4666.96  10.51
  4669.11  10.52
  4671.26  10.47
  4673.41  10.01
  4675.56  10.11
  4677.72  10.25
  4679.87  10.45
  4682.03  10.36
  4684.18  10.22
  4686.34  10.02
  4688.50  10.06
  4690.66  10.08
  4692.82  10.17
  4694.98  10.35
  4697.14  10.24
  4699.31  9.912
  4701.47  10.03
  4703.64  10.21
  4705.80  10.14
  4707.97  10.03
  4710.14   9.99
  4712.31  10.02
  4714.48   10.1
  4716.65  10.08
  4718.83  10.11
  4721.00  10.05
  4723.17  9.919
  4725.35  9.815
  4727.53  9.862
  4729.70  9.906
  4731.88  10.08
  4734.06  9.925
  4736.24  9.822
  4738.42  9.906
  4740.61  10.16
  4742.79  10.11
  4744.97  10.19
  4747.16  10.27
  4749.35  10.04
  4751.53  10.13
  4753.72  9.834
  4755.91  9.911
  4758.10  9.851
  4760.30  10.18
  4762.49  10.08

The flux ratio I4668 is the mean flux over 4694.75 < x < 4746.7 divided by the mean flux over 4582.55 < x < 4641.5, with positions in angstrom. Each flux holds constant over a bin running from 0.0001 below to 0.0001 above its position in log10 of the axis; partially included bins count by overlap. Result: 1.09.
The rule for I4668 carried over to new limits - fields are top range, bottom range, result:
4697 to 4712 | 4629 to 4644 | 1.18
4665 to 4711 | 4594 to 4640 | 1.14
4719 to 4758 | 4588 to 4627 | 1.08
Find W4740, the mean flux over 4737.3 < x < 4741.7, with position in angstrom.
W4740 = 10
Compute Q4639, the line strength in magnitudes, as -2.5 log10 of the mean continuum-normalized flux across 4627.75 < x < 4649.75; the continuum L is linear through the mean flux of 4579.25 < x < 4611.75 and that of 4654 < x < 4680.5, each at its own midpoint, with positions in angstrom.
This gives 0.13 mag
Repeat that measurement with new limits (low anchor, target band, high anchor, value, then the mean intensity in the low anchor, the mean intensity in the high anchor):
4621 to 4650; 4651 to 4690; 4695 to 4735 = -0.07 mag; 8.72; 10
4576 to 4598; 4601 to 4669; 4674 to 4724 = 0.11 mag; 10.1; 10.1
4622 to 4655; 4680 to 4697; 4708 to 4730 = -0.07 mag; 8.87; 9.99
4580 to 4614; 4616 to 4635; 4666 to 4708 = 0.16 mag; 9.68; 10.2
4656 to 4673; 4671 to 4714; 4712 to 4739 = -0.03 mag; 9.79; 9.97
